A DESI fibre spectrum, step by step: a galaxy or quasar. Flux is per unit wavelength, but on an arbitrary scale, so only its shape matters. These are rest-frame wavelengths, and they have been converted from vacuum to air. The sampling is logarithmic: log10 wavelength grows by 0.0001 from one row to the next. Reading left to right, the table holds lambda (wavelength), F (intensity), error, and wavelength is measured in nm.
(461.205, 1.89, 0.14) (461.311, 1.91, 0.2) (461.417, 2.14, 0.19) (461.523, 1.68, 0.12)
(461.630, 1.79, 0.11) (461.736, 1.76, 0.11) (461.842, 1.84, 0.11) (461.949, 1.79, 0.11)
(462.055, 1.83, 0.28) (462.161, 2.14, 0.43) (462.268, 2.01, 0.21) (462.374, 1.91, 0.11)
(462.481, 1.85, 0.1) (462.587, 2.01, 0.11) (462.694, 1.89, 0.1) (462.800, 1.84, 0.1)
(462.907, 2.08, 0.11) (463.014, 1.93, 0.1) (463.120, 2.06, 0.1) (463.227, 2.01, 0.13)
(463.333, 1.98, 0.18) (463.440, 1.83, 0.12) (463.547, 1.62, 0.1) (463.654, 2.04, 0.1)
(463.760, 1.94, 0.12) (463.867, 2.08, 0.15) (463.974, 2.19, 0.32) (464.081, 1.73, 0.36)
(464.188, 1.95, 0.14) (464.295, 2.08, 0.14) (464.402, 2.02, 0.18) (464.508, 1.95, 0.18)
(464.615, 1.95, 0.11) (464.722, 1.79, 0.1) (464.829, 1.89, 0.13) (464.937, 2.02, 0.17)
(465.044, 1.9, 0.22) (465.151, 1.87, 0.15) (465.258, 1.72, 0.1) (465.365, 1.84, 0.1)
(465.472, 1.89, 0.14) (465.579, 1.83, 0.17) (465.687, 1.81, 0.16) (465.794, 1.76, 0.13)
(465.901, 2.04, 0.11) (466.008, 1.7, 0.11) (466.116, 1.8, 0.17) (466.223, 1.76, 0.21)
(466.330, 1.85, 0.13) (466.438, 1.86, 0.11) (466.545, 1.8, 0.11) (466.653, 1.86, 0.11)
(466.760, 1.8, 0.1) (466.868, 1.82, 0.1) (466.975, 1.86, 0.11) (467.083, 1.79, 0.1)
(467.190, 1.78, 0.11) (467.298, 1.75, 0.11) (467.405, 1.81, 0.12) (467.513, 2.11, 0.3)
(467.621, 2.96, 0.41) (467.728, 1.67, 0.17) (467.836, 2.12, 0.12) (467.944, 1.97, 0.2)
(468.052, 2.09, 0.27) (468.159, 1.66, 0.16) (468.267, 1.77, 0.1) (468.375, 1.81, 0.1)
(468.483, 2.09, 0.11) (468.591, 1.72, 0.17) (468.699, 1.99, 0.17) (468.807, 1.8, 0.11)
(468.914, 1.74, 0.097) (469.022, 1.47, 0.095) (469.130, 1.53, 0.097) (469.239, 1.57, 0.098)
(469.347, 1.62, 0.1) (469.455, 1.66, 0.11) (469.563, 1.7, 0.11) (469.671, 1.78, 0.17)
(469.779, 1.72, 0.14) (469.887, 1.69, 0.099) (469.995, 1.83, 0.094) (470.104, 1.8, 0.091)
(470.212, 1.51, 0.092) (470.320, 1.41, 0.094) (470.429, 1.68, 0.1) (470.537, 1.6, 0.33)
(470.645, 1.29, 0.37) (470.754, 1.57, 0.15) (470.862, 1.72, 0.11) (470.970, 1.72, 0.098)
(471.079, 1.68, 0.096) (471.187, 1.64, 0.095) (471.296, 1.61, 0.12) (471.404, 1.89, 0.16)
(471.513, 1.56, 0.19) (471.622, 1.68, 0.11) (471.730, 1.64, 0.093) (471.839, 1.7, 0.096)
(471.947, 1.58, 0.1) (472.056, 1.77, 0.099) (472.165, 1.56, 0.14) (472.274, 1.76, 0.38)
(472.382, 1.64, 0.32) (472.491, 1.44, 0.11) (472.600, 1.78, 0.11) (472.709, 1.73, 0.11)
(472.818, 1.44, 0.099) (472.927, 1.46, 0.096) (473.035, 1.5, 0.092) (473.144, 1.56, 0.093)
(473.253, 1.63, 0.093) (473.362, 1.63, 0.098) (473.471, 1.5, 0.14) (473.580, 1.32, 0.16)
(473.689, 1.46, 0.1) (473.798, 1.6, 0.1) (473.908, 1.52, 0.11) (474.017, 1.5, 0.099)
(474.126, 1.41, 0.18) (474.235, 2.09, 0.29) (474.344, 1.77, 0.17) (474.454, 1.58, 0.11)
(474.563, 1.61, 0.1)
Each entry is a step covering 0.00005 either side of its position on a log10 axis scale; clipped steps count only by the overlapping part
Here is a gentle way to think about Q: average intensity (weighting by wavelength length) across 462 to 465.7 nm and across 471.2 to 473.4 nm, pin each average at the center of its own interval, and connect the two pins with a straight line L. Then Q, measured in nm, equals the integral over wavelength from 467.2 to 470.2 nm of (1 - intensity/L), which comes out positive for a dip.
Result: -0.11 nm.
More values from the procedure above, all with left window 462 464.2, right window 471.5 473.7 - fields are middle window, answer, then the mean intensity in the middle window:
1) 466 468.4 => -0.13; 1.89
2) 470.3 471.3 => 0.04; 1.6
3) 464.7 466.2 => 0.01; 1.85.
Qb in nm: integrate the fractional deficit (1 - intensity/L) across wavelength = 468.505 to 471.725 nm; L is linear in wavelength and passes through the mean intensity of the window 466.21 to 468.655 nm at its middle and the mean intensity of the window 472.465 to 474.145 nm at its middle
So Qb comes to 0.13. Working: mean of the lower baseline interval 1.9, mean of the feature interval 1.67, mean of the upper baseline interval 1.53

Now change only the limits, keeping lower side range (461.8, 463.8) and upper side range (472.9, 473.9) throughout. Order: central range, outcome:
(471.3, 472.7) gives -0.08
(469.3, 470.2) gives -0.03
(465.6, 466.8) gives -0.02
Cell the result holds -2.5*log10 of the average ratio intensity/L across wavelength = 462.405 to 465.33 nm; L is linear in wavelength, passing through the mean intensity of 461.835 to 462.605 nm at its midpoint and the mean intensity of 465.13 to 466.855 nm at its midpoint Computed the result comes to -0.03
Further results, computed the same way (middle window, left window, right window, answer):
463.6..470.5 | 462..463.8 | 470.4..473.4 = -0.03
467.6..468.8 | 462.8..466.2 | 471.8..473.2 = -0.11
